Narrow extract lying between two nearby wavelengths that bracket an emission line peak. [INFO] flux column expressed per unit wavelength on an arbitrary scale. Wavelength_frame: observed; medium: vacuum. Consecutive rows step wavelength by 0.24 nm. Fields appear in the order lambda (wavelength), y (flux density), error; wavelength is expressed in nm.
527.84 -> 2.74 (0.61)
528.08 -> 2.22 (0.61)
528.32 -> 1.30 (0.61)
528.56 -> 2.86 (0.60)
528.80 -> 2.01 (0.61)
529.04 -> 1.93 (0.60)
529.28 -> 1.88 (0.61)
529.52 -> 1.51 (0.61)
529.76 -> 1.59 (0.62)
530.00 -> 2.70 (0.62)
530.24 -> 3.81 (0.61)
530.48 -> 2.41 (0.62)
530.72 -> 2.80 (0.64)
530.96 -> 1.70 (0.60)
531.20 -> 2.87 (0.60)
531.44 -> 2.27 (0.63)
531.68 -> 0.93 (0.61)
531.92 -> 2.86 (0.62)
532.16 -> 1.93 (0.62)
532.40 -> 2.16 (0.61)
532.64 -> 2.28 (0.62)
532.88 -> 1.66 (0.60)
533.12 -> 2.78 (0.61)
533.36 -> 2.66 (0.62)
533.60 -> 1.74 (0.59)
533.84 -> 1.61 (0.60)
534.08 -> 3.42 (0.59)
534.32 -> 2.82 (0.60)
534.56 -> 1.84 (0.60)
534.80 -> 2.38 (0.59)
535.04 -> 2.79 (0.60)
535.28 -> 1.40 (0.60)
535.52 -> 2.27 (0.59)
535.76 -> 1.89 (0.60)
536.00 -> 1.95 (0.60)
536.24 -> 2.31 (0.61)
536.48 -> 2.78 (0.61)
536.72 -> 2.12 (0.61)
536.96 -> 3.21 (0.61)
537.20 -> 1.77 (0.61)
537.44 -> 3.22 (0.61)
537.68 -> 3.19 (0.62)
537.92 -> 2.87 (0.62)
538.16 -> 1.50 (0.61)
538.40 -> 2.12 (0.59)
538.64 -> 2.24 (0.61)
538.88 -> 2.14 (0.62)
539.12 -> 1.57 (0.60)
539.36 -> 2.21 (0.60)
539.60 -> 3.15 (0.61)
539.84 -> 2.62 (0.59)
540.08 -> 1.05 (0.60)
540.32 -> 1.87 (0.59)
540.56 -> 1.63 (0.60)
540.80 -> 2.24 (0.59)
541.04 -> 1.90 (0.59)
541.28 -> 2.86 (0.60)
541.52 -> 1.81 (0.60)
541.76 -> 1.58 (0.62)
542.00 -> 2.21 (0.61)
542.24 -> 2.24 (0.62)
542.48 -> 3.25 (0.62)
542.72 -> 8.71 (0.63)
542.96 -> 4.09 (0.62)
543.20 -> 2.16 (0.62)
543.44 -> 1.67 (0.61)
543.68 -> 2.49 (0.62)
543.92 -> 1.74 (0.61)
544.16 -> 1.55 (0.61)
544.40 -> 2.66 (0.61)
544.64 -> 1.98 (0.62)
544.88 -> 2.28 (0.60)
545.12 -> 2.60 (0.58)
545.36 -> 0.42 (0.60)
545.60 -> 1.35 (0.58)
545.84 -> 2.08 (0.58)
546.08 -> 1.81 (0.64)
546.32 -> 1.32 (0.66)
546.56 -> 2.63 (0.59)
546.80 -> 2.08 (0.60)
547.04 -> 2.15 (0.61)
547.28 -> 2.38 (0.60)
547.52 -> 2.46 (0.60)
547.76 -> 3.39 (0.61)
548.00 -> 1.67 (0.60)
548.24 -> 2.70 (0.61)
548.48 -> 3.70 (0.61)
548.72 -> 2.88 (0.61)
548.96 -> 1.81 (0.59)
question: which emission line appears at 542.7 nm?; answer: [O III] 5007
